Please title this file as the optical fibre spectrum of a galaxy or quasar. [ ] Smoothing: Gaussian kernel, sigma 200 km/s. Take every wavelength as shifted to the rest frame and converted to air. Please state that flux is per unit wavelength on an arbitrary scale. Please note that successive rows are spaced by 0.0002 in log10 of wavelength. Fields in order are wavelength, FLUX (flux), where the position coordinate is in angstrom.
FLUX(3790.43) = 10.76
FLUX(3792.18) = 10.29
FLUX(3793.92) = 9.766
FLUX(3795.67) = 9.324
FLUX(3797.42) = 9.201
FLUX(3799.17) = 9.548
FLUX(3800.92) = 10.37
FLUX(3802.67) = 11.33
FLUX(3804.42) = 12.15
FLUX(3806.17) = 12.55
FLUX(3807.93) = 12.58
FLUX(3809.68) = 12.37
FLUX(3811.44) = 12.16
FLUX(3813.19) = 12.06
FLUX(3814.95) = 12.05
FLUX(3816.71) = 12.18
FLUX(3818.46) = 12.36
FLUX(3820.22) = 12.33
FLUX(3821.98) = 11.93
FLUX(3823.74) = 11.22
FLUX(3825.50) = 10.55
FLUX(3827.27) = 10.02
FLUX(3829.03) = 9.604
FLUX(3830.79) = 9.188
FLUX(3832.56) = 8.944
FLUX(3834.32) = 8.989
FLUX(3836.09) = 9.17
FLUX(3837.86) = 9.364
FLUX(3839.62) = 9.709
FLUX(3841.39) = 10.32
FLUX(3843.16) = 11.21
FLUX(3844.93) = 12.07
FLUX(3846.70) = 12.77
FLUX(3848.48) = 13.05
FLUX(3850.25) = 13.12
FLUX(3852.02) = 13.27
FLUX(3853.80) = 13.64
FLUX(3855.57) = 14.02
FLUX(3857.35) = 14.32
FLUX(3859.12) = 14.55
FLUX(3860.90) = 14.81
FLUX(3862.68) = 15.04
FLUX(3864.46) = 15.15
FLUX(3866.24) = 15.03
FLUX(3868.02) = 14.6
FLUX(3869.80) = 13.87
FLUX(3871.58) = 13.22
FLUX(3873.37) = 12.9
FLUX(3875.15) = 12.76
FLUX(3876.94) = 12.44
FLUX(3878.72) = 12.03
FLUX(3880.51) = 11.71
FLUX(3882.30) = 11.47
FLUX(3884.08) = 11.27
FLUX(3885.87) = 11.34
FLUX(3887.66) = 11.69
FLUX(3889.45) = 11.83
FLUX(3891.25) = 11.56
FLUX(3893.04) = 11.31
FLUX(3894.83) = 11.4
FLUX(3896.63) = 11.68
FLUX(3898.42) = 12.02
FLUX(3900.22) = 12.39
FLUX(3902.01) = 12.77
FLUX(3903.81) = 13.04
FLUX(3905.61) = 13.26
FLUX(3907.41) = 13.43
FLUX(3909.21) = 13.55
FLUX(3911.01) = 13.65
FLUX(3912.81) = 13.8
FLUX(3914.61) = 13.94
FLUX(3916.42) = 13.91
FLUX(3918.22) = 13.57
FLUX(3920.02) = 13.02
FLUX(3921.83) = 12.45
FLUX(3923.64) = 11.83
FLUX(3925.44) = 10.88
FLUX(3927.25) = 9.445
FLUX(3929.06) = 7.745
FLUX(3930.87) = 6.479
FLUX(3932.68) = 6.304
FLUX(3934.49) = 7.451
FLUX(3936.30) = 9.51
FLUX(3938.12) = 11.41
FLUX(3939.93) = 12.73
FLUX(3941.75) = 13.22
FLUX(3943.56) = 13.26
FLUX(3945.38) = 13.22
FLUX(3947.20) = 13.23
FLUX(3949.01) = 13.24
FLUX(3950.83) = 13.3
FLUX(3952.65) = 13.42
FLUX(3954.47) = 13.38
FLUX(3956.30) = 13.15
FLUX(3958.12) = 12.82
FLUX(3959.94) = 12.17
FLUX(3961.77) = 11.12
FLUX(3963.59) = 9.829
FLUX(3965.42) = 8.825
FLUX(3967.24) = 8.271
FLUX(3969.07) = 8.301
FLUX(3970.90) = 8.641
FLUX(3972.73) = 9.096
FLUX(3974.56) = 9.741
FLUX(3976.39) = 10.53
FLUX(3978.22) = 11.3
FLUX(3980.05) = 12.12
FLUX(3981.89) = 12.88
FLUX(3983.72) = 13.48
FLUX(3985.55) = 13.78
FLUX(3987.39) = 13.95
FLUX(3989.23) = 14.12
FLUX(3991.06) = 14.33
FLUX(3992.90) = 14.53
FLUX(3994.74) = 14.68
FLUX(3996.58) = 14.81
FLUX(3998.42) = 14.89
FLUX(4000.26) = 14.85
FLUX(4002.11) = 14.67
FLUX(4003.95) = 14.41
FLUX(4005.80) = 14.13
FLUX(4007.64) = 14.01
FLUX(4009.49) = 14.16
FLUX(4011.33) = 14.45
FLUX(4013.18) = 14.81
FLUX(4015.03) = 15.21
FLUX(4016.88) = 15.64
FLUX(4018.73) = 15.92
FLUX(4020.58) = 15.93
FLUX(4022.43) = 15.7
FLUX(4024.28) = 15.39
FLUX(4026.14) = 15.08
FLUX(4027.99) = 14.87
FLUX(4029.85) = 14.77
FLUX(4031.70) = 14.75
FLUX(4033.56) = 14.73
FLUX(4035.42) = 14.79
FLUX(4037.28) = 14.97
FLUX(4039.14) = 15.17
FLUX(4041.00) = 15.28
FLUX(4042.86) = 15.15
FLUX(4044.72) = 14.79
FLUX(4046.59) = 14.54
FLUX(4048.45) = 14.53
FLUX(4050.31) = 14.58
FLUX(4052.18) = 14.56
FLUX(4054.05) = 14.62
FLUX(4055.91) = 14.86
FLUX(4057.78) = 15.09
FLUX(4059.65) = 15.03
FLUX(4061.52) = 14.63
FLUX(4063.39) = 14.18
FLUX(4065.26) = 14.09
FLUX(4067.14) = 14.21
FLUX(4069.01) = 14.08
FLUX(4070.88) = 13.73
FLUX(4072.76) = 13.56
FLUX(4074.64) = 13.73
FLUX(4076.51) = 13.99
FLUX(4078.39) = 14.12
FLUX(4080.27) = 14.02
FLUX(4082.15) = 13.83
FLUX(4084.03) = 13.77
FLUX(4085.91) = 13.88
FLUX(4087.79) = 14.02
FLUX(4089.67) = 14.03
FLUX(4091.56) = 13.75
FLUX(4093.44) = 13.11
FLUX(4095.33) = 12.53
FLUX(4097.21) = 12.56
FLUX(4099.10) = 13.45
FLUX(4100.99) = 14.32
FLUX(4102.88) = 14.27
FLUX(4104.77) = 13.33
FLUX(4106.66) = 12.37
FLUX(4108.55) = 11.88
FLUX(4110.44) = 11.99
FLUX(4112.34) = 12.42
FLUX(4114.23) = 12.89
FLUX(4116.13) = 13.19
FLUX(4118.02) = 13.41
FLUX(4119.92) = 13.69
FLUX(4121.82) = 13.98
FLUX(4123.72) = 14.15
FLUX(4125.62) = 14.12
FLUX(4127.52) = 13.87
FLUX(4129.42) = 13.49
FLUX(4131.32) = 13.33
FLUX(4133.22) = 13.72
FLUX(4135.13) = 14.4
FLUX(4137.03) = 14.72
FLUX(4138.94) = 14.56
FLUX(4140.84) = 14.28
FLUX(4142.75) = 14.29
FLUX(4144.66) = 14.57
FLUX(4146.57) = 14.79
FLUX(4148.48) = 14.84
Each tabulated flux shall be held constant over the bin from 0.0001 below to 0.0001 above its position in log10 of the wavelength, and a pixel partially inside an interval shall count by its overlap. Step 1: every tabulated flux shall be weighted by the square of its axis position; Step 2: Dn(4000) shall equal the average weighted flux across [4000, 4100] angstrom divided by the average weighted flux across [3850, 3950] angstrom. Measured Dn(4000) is 1.3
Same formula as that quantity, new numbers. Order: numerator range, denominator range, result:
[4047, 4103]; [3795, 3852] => 1.44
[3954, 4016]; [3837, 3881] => 1.04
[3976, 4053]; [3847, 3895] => 1.20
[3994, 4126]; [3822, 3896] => 1.30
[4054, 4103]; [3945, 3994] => 1.23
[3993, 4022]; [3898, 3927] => 1.21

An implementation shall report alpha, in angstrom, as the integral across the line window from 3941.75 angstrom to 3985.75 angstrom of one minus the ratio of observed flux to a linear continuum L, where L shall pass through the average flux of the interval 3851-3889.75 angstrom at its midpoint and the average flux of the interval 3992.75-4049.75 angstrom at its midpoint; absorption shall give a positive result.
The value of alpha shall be 8.1 angstrom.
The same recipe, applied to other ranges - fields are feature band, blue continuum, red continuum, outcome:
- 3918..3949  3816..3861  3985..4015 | 5.5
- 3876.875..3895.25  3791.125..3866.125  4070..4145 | 0.7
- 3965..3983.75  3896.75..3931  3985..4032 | 5.0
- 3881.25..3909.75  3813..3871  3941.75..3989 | -0.3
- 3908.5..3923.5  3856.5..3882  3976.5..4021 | 0.5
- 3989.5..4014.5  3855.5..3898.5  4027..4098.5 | -1.3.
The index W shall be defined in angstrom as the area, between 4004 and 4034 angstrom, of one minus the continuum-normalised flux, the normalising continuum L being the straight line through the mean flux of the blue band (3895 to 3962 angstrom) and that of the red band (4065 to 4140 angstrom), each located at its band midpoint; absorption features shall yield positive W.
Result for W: -4.9 angstrom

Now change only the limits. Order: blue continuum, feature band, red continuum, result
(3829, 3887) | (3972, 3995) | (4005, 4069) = 2.39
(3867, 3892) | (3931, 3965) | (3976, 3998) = 3.70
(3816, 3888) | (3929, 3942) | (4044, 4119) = 3.55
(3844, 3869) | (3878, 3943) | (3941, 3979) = 5.11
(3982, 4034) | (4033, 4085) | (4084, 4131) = -1.60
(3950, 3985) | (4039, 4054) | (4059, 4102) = -2.01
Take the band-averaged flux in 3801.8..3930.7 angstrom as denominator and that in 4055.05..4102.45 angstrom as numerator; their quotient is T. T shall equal 1.15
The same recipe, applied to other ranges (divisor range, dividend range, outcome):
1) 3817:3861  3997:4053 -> 1.29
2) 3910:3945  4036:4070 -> 1.30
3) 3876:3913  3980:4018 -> 1.17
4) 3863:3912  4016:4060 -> 1.19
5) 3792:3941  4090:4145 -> 1.15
